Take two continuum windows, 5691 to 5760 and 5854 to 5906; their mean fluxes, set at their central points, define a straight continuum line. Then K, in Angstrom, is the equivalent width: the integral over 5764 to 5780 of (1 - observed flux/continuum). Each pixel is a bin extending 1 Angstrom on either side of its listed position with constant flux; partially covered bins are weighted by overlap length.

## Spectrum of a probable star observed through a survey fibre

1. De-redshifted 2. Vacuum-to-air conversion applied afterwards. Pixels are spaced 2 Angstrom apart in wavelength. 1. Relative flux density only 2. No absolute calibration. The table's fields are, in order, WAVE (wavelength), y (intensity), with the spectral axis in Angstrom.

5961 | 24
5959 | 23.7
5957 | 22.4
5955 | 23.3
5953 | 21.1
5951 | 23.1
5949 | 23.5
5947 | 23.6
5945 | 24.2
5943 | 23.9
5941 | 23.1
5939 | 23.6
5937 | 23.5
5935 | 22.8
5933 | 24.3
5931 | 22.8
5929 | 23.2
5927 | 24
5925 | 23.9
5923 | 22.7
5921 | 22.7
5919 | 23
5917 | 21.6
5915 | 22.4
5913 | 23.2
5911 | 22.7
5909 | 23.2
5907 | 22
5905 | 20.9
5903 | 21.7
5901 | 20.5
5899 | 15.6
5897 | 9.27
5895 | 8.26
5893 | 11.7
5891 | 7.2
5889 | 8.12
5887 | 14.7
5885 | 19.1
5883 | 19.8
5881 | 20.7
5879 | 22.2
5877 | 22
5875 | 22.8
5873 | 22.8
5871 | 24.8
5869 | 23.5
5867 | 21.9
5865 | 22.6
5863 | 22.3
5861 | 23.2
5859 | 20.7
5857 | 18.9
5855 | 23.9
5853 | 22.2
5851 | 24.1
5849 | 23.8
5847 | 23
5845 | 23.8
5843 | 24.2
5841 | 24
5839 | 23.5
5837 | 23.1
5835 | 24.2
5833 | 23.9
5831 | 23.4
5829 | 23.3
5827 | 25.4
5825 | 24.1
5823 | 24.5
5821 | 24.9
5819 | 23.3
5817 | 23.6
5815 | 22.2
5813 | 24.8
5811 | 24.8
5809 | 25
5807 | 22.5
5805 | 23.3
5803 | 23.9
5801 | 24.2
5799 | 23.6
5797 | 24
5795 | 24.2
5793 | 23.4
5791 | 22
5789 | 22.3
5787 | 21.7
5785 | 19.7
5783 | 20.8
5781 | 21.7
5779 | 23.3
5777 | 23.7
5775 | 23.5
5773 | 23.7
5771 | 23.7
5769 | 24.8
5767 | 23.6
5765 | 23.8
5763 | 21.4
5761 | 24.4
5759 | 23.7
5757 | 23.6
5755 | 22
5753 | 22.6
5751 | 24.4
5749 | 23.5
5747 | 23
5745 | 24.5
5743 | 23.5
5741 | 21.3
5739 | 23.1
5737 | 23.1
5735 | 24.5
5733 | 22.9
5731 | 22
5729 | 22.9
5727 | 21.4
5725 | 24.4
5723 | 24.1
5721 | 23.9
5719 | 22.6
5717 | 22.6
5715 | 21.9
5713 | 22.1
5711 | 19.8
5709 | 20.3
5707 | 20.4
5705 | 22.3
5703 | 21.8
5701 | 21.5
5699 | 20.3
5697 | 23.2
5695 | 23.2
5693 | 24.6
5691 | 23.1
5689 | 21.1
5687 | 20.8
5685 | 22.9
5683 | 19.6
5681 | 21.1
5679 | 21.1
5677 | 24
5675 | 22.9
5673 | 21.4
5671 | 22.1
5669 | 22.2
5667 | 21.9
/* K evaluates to -1.67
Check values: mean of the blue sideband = 22.7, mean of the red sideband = 18.8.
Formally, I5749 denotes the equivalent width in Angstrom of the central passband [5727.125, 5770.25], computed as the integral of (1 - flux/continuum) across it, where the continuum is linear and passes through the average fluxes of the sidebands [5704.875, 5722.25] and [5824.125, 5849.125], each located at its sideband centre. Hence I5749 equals -1.7 Angstrom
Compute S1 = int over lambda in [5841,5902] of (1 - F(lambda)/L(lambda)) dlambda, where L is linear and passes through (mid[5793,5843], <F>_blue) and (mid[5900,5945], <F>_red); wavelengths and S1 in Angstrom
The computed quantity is 9.7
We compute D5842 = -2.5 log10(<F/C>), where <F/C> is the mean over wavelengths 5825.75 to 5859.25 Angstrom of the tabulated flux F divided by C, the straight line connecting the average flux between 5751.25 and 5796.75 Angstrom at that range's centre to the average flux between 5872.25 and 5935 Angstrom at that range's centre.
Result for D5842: -0.102 mag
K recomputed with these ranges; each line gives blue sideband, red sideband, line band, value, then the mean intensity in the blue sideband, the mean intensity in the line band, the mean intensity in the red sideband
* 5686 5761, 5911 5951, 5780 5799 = 0.45 Angstrom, 22.6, 22.3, 23.2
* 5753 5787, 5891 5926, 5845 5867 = -1.90 Angstrom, 22.9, 22.5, 19.4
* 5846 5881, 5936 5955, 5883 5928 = 8.57 Angstrom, 22.6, 18.6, 23.3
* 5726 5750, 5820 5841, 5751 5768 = 0.01 Angstrom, 23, 23.2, 24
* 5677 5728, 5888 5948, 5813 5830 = -2.32 Angstrom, 22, 24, 20.3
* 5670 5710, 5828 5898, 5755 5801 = -4.04 Angstrom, 21.9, 23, 20.5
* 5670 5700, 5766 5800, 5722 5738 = -0.49 Angstrom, 22.1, 23.2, 22.9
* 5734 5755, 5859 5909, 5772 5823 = -3.97 Angstrom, 23.3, 23.2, 18.8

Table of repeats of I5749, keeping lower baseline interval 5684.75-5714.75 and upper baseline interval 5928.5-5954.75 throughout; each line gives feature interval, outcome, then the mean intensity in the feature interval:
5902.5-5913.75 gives 0.4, 22.3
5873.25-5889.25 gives 2.5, 19.4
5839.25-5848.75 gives -0.4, 23.7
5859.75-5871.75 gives -0.1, 23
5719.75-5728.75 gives -0.6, 23.4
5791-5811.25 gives -1.2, 23.8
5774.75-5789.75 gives 0.2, 22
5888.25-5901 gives 6.7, 10.9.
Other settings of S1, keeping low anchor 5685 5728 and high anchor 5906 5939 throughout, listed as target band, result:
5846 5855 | -0.24 Angstrom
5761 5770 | -0.44 Angstrom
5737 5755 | -0.67 Angstrom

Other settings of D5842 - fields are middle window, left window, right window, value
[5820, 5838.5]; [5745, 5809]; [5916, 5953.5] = -0.04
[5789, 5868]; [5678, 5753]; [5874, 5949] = -0.11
